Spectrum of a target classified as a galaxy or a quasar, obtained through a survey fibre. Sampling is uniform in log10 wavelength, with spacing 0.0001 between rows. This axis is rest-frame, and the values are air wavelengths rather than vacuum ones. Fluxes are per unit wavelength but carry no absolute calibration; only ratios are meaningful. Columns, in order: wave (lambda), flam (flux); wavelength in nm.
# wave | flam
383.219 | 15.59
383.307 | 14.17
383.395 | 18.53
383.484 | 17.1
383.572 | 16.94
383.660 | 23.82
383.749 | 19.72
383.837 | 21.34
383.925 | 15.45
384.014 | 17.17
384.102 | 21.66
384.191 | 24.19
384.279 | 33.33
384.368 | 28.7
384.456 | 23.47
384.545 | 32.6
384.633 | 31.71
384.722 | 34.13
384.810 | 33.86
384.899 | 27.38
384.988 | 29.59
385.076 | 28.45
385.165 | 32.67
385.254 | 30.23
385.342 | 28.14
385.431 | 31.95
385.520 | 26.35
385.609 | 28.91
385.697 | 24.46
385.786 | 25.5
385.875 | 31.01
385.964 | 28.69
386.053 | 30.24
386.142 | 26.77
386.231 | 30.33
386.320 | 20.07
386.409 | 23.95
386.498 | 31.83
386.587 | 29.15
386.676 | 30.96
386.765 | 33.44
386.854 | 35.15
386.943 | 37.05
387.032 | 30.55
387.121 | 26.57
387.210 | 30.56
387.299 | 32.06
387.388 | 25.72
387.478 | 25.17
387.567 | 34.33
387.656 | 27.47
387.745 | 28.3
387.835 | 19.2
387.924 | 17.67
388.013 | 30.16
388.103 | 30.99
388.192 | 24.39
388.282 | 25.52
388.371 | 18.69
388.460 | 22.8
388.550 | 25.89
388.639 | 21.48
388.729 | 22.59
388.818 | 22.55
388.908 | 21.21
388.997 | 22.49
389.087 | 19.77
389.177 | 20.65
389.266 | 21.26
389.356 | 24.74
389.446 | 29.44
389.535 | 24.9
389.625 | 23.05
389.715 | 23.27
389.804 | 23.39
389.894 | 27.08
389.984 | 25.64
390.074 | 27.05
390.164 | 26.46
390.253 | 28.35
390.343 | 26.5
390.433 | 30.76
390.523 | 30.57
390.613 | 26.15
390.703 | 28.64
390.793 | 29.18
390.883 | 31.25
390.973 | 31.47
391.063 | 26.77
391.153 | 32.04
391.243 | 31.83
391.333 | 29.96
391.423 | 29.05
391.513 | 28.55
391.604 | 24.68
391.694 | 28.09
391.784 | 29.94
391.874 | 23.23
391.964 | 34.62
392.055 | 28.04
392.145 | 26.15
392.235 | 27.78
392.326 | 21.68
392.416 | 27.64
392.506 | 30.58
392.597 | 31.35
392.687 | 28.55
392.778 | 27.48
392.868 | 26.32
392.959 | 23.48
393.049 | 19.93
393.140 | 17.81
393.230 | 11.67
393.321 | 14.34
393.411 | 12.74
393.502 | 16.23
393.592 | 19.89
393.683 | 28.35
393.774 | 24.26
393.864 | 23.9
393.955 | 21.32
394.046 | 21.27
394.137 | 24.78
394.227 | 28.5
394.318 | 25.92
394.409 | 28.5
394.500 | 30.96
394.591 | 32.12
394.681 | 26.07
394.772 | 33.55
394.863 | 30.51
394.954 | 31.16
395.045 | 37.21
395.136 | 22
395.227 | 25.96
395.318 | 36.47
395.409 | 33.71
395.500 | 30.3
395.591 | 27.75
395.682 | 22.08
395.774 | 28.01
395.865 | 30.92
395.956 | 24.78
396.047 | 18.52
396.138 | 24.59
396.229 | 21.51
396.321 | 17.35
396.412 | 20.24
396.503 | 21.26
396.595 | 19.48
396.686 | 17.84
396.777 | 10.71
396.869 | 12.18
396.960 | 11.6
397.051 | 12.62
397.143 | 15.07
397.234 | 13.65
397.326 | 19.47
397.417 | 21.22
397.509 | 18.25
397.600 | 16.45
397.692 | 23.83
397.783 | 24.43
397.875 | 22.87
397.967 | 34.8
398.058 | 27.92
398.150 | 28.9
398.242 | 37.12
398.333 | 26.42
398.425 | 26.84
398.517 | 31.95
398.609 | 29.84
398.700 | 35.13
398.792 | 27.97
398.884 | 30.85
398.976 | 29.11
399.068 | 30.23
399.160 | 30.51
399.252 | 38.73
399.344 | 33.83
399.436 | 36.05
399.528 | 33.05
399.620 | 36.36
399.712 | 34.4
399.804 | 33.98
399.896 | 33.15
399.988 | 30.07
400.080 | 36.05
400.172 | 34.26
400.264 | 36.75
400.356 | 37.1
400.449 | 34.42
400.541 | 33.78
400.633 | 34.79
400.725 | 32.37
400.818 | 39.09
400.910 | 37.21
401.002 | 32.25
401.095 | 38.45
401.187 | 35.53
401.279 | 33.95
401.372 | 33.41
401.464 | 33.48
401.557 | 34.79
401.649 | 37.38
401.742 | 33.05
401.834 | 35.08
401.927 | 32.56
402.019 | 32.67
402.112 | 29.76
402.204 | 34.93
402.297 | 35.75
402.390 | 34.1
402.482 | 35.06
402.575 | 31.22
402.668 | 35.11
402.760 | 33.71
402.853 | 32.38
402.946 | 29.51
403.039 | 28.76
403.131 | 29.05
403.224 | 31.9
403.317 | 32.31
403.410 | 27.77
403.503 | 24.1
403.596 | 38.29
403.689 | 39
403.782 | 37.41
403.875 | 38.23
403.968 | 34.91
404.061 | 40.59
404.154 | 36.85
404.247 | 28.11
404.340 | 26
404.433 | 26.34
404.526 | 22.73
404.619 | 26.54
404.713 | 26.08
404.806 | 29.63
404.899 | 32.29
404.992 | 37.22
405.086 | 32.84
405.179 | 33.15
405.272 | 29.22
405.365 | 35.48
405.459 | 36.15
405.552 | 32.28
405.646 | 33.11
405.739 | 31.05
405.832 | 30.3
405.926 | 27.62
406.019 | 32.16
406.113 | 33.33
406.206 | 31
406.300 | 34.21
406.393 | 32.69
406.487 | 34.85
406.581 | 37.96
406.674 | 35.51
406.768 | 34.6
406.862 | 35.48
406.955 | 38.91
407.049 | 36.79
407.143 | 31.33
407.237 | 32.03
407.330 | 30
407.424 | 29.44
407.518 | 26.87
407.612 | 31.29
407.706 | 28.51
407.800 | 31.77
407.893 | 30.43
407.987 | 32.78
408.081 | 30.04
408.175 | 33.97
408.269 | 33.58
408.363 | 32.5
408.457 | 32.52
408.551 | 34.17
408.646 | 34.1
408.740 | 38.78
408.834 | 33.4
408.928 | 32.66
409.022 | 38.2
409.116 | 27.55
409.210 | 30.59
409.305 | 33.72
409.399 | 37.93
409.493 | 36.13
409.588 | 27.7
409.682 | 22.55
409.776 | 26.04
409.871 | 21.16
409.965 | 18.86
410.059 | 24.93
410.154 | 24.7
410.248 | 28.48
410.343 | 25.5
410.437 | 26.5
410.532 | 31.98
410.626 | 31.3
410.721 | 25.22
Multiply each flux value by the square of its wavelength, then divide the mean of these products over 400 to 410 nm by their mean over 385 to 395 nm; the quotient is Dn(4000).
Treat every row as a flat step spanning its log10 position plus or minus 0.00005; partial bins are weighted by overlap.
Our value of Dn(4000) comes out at 1.3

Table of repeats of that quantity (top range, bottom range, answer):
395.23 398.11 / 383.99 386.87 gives 0.81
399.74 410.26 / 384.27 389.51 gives 1.30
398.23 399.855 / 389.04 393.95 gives 1.31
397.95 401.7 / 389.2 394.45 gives 1.35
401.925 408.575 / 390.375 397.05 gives 1.35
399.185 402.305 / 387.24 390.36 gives 1.48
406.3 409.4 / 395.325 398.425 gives 1.55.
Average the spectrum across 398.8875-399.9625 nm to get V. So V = 33.4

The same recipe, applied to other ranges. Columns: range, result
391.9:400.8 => 26.6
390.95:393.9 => 25.4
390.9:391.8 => 29.3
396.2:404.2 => 30.1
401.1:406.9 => 32.8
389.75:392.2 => 28.3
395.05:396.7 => 25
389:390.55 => 25.3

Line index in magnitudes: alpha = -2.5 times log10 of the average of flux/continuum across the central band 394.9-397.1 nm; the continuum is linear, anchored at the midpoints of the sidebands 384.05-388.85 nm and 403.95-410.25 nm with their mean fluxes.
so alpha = 0.26 mag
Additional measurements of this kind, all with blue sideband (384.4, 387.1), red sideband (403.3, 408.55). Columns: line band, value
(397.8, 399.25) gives 0.04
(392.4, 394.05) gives 0.34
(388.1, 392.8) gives 0.14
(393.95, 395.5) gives 0.06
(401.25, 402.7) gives -0.07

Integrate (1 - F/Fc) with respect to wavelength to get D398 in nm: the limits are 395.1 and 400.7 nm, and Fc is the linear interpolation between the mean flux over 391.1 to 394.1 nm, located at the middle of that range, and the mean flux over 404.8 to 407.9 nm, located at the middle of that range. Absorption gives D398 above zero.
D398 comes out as 0.190 nm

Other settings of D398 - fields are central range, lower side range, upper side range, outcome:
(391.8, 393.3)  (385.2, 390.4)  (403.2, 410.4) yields 0.137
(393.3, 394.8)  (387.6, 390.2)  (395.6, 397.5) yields -0.254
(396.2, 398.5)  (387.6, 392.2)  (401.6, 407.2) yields 0.668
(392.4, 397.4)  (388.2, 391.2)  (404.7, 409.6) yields 0.748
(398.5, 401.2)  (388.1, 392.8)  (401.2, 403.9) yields -0.183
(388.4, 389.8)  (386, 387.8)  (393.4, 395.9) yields 0.279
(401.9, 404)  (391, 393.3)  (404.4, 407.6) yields -0.144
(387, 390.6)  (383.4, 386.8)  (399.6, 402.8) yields 0.394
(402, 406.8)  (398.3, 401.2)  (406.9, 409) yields 0.084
